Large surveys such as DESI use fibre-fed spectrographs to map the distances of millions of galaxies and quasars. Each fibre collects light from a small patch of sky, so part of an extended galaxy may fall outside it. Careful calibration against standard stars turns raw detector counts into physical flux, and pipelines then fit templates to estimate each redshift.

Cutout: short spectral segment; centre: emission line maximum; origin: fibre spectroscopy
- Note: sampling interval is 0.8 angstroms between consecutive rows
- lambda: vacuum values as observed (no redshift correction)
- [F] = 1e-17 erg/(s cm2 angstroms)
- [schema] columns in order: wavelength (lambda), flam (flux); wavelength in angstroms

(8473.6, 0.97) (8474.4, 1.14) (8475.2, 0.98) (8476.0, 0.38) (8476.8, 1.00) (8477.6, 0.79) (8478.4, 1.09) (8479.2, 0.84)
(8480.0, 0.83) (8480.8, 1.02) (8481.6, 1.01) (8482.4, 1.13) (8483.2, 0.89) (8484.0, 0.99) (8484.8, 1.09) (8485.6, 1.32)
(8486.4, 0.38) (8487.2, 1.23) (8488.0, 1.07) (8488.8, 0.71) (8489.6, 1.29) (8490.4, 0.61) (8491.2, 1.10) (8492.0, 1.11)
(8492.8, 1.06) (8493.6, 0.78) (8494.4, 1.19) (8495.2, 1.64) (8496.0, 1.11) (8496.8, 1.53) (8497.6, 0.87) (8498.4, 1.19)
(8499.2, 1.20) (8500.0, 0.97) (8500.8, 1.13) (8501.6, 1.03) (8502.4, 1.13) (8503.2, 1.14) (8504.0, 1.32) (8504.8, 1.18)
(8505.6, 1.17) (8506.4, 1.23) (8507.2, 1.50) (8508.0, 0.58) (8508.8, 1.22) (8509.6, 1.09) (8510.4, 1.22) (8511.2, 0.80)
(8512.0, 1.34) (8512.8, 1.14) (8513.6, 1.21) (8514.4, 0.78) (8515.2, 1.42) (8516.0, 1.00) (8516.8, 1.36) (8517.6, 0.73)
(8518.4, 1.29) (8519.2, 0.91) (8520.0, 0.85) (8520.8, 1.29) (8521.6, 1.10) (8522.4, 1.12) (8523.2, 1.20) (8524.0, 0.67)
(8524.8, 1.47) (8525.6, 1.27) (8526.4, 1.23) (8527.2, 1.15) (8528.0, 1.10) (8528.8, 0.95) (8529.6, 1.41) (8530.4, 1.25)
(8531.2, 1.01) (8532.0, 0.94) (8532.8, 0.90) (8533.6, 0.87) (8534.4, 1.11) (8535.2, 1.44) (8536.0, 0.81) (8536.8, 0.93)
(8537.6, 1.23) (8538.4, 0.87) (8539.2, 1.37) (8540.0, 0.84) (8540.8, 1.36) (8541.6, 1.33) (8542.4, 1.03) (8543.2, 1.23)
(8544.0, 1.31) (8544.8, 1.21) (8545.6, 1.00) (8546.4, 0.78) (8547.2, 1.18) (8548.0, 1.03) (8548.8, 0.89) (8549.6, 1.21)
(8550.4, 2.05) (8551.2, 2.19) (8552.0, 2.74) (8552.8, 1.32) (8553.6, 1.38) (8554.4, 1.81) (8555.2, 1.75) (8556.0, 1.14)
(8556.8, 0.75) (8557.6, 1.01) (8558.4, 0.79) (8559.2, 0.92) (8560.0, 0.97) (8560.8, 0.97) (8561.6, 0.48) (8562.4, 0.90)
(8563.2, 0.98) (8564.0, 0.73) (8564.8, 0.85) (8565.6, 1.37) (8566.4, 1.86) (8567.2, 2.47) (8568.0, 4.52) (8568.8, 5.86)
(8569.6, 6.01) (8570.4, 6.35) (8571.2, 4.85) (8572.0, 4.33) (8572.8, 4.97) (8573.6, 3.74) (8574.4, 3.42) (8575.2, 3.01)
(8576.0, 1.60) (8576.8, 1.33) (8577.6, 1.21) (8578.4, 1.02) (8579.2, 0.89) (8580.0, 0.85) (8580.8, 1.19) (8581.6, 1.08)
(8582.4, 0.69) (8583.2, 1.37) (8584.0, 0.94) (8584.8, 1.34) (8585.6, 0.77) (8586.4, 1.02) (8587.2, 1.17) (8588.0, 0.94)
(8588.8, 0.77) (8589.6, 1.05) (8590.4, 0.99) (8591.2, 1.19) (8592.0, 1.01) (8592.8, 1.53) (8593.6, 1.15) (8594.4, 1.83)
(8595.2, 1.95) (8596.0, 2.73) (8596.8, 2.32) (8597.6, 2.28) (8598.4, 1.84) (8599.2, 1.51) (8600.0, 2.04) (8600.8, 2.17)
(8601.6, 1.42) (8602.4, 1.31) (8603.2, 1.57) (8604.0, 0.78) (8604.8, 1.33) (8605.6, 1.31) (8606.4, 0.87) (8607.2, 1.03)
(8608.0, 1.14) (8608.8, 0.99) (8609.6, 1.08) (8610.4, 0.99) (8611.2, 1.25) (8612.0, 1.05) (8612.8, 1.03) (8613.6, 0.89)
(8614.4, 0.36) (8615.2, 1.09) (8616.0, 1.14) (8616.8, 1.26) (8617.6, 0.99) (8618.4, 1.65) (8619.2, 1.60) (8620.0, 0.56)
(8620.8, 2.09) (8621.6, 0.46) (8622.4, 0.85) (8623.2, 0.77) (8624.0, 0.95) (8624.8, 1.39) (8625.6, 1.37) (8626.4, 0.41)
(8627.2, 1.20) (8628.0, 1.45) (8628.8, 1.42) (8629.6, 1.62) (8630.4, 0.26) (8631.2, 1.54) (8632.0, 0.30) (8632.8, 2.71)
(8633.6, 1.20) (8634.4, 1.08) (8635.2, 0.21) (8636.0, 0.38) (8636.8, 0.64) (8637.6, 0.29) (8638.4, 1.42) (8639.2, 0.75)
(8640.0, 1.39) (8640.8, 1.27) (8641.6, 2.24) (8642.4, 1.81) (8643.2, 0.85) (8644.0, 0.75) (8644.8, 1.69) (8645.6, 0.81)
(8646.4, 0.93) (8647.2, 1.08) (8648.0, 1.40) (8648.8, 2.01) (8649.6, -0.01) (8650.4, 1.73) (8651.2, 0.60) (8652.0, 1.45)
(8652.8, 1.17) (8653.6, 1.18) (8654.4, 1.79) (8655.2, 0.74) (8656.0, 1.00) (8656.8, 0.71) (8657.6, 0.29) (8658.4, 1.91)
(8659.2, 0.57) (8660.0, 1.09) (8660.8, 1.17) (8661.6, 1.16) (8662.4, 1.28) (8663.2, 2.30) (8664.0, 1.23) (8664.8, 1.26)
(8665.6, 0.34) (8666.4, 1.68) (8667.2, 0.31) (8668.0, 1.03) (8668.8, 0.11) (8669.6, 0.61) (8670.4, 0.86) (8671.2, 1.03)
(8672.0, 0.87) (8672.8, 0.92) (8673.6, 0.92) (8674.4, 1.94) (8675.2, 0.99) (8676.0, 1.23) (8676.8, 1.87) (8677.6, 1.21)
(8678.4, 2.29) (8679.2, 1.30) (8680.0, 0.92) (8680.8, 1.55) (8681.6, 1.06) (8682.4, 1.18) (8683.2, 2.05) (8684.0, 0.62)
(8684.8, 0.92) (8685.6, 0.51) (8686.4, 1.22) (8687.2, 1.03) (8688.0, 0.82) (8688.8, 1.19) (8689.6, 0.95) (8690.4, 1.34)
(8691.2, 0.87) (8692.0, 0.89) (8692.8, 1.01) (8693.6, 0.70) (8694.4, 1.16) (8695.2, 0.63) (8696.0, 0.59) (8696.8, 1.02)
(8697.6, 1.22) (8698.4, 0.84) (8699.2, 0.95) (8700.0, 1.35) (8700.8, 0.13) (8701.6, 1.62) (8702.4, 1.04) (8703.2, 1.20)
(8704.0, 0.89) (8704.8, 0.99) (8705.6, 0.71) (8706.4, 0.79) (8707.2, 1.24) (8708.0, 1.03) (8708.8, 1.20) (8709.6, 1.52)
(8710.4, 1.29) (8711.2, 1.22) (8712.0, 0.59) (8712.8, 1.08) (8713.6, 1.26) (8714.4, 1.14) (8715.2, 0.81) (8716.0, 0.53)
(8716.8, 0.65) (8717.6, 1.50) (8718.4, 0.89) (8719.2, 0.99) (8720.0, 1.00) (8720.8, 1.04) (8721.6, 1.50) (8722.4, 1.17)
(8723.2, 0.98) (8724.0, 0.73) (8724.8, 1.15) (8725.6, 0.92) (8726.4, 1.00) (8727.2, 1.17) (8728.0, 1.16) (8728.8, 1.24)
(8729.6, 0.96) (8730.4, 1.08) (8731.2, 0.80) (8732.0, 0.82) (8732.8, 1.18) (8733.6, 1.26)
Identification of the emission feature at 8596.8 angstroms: [N II]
